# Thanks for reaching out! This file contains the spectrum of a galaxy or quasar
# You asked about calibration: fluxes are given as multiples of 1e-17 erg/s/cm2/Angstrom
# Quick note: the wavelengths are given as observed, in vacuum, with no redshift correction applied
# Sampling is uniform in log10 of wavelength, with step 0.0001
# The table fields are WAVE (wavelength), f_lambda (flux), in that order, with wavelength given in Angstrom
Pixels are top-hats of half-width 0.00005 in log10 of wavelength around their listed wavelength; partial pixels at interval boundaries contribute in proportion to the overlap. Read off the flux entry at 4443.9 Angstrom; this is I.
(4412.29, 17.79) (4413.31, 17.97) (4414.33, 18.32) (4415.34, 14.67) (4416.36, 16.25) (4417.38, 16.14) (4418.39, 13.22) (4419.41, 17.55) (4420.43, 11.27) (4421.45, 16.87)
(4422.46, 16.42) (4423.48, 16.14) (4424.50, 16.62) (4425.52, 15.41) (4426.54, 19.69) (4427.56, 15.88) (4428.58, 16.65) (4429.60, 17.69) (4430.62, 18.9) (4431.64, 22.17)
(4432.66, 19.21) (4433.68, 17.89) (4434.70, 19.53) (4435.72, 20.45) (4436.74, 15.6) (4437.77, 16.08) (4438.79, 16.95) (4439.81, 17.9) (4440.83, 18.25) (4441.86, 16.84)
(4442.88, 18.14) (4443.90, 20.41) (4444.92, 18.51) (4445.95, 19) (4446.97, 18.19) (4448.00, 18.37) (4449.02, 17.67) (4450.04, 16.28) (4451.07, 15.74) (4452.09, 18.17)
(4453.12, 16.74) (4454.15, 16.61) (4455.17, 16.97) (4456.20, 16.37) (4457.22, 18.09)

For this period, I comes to 20.41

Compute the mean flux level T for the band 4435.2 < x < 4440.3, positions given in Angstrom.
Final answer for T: 17.4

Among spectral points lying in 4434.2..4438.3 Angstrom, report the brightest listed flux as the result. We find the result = 20.45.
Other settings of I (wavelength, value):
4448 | 18.37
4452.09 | 18.17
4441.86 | 16.84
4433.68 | 17.89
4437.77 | 16.08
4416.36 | 16.25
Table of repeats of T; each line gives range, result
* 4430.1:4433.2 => 20.1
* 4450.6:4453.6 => 16.9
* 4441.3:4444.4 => 18.4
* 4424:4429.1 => 16.8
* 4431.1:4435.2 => 19.7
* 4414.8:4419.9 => 15.6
